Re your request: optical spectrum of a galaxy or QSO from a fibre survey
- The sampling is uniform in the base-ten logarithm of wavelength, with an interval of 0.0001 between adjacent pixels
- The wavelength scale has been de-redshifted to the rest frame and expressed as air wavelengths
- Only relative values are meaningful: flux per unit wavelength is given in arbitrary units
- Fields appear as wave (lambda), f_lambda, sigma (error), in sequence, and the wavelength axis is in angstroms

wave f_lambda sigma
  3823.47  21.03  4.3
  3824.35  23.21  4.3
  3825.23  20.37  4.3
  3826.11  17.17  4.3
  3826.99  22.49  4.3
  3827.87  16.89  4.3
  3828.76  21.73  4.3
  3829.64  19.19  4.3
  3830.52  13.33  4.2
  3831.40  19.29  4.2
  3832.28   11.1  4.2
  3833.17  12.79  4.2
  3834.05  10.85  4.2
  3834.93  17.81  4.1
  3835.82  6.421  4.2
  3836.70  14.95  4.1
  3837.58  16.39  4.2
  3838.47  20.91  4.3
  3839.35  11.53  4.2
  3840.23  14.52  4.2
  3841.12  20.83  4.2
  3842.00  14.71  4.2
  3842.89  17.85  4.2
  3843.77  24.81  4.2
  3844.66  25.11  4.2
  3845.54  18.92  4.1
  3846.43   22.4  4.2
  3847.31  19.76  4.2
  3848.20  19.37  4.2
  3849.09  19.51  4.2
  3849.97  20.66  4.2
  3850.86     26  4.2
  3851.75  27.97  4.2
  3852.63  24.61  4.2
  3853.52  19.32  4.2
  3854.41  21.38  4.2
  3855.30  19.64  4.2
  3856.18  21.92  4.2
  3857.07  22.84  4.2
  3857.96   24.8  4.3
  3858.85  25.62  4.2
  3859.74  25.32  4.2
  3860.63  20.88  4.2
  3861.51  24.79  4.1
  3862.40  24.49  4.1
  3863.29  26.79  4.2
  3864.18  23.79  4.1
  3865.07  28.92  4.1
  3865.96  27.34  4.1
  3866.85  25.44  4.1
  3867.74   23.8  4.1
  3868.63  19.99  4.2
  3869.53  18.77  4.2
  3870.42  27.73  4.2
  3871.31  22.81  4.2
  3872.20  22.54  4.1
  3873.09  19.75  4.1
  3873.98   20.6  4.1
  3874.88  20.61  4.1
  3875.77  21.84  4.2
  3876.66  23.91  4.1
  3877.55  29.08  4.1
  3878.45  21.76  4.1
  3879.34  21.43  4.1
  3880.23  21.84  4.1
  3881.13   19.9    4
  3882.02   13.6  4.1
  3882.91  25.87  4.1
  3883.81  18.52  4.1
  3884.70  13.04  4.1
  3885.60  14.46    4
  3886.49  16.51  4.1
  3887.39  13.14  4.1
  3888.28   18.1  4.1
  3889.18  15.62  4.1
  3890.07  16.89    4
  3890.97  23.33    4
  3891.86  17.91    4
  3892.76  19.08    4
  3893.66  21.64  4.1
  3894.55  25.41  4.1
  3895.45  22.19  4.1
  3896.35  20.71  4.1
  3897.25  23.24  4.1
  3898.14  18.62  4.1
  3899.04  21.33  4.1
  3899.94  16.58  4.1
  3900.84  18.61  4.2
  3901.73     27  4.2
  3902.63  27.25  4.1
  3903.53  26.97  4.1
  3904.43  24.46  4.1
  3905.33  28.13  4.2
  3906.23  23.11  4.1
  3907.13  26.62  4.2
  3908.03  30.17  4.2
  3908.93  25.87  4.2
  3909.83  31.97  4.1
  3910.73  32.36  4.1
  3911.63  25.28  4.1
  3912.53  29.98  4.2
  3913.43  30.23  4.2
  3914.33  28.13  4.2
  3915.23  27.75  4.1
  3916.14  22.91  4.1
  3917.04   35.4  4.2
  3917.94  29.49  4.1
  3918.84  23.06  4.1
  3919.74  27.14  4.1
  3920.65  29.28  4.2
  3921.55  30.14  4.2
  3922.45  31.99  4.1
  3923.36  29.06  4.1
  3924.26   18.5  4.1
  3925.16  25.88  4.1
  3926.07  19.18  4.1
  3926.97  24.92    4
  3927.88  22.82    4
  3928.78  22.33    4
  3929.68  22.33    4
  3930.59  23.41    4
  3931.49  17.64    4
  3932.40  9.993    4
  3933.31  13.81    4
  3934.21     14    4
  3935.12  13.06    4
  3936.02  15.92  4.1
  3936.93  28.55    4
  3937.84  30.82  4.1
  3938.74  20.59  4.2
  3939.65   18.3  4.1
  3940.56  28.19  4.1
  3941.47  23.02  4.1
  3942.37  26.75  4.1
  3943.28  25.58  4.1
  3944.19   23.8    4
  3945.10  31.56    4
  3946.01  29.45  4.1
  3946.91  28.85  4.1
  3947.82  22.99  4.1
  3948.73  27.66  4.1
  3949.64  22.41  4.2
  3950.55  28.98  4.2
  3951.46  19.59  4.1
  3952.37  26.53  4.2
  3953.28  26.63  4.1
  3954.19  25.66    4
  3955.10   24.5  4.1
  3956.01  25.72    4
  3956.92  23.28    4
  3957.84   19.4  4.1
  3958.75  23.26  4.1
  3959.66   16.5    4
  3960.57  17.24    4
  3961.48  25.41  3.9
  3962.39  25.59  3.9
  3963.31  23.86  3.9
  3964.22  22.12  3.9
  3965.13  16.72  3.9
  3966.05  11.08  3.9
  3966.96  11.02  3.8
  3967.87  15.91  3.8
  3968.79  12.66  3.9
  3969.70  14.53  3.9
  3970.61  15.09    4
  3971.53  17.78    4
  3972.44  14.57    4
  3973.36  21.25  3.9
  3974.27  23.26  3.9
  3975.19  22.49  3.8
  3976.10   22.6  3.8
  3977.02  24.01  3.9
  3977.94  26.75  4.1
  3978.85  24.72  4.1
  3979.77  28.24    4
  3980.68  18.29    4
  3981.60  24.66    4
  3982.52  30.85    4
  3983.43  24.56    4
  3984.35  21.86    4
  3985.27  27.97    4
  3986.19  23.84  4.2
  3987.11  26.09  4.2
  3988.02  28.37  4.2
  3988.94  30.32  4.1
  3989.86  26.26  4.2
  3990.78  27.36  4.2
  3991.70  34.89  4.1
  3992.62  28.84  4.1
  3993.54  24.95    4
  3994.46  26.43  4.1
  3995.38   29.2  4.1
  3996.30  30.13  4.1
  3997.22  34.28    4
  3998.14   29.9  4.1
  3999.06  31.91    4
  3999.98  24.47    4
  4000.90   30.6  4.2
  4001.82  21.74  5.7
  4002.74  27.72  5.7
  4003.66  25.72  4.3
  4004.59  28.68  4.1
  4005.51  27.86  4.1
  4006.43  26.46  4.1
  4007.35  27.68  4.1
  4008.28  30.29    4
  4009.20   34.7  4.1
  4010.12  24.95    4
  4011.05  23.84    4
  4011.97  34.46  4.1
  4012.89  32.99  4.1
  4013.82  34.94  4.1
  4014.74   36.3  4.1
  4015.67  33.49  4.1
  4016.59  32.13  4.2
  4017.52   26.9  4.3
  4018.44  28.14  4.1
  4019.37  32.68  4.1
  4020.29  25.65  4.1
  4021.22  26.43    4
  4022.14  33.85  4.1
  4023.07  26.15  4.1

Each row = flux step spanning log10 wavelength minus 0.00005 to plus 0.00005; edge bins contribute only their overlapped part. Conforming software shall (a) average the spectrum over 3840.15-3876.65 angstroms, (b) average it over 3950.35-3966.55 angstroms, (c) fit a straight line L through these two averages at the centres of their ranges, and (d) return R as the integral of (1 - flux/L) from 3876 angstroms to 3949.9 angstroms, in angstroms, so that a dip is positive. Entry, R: -3.1 angstroms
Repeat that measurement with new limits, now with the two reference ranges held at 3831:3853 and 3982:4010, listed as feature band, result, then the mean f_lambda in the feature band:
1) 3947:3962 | 1.1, 23.6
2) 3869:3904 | 0.7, 20.7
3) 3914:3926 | -2.1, 27.3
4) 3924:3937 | 2.5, 19.2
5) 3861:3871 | -2.4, 24.7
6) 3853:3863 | -1.8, 22.9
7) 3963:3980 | 4.7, 19.3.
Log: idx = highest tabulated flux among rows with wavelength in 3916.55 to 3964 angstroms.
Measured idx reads 35.4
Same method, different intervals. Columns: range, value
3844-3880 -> 29.08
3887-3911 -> 32.36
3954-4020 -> 36.3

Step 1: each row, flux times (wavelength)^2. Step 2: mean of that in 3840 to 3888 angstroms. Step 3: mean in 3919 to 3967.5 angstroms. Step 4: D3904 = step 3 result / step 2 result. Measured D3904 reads 1.1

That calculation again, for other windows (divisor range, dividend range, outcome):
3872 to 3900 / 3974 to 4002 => 1.41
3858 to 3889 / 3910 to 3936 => 1.14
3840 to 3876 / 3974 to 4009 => 1.29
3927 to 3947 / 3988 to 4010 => 1.33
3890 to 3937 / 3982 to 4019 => 1.26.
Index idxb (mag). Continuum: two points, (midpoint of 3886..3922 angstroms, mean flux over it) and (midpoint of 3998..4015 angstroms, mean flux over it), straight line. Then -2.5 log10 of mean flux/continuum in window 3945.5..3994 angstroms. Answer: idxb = 0.18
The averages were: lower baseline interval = 24.3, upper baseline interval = 29.1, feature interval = 23.2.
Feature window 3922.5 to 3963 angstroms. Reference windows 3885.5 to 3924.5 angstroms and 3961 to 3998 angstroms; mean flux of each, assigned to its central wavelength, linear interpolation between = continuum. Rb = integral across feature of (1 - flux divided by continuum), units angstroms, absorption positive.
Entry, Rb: 1.5 angstroms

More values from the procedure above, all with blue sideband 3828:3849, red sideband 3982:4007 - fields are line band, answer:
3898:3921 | -4.7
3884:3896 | 1.4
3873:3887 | -0.1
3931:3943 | 1.9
